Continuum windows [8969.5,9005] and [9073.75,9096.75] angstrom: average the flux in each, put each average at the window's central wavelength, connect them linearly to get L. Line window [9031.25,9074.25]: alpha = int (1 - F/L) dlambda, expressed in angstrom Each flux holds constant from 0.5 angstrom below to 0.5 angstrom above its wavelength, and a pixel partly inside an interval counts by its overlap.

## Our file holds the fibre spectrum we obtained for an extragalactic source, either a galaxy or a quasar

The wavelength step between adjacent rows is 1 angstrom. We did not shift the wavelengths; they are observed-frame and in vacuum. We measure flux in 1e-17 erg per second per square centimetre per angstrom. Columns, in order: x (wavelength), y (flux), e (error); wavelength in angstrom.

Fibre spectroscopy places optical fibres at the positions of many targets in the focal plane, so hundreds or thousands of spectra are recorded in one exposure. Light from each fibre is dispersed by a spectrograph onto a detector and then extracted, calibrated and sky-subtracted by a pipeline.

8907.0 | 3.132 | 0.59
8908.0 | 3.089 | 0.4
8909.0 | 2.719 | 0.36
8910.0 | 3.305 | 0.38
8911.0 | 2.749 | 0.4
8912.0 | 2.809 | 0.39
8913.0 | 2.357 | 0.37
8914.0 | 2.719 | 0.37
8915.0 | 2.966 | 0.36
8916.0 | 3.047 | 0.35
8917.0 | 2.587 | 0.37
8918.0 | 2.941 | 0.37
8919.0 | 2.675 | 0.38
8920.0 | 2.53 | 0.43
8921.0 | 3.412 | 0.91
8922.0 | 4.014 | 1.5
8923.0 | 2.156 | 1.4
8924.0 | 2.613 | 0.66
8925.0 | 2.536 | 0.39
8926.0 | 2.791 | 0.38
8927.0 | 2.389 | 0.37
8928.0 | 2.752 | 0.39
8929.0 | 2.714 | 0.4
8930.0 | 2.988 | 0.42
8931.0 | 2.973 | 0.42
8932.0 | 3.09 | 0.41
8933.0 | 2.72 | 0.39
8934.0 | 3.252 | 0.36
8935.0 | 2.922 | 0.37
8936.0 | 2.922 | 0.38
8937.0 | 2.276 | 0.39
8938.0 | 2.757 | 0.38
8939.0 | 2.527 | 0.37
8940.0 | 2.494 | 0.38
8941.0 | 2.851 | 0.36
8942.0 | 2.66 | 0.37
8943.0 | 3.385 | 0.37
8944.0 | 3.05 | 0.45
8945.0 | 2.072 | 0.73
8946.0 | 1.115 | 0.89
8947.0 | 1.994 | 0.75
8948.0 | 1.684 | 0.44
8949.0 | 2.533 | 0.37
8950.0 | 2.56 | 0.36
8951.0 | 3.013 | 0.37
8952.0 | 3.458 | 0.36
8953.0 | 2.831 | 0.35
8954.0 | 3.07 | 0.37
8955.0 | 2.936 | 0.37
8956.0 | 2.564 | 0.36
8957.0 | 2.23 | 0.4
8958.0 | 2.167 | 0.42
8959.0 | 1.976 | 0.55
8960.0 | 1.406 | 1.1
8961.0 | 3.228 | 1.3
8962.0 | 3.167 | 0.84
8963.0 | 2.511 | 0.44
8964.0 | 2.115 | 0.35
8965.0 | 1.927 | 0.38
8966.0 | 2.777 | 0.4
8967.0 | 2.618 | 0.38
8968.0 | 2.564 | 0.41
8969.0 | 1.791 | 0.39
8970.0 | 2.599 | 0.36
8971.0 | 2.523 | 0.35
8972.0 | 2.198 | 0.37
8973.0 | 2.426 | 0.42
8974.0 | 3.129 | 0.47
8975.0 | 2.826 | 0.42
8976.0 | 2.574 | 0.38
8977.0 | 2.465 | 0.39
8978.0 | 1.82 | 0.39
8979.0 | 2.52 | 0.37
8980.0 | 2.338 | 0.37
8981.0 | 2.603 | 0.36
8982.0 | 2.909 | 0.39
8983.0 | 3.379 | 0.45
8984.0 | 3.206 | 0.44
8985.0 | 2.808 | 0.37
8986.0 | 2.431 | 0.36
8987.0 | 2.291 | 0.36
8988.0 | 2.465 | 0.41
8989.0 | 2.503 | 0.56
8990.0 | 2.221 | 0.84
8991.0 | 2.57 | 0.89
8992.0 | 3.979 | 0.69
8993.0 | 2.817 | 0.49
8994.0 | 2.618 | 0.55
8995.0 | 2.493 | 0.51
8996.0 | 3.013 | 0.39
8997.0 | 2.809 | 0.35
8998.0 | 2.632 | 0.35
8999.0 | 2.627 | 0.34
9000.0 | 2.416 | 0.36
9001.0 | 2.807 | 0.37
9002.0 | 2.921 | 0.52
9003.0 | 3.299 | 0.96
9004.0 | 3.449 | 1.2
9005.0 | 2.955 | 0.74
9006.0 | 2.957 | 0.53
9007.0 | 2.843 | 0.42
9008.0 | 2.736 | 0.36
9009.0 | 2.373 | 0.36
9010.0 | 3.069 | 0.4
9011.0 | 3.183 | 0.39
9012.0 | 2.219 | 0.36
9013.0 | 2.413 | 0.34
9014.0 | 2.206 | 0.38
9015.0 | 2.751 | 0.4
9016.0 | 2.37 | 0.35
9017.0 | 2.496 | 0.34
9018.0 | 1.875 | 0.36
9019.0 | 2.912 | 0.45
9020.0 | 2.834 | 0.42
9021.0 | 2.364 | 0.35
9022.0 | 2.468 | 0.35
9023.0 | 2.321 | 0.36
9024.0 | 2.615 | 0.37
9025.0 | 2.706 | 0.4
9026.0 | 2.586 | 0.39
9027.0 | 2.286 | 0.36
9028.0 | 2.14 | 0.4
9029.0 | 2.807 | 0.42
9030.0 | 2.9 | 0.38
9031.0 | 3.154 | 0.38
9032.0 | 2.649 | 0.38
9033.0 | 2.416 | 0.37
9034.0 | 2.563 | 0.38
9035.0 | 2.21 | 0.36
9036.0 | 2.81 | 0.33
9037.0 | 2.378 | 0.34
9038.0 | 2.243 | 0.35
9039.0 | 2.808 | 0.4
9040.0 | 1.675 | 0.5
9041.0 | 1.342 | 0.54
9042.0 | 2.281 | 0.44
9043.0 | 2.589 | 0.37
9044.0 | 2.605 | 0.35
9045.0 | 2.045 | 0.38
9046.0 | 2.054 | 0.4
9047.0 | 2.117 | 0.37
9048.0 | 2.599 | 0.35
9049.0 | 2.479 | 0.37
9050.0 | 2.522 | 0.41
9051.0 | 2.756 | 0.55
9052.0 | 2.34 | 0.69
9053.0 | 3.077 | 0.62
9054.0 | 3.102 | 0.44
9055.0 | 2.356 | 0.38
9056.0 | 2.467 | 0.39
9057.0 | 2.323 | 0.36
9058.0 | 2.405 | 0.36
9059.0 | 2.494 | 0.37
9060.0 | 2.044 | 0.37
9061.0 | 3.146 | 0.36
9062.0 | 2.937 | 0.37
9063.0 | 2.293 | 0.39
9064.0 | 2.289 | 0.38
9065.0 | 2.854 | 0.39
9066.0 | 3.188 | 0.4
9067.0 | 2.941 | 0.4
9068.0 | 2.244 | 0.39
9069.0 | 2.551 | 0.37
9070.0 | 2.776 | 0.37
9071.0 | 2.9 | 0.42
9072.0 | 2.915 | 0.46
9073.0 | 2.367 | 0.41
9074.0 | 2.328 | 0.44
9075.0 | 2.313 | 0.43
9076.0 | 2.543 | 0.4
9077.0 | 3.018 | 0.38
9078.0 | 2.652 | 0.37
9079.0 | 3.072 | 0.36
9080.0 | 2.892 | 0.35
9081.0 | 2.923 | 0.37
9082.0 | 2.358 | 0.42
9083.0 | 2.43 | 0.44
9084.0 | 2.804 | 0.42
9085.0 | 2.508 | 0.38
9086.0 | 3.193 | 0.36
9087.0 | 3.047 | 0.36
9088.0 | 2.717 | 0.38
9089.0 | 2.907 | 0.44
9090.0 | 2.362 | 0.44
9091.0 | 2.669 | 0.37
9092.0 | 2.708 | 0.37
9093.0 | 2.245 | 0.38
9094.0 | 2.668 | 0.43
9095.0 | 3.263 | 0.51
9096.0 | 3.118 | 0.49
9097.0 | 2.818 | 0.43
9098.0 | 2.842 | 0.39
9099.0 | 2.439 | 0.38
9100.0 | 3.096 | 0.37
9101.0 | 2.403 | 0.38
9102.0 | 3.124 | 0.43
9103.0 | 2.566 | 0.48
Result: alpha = 3.5 angstrom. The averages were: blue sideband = 2.71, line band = 2.5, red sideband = 2.73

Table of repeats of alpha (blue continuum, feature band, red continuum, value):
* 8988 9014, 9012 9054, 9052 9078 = 3.8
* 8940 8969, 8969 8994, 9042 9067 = -1.2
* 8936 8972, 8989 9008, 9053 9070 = -2.2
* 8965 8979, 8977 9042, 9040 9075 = -3.4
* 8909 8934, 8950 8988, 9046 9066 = 2.2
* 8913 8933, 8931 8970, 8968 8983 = 1.4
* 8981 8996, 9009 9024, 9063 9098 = 1.2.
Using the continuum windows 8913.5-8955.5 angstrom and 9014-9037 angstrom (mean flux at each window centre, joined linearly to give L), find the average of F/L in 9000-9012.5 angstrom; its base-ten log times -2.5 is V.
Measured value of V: -0.12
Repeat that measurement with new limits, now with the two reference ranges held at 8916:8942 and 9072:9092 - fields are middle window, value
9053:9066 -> 0.044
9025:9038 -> 0.067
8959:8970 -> 0.158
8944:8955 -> 0.124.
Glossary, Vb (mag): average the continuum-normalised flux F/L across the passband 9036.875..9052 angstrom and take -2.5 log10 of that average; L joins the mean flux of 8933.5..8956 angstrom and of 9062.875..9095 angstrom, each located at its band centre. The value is 0.167 mag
